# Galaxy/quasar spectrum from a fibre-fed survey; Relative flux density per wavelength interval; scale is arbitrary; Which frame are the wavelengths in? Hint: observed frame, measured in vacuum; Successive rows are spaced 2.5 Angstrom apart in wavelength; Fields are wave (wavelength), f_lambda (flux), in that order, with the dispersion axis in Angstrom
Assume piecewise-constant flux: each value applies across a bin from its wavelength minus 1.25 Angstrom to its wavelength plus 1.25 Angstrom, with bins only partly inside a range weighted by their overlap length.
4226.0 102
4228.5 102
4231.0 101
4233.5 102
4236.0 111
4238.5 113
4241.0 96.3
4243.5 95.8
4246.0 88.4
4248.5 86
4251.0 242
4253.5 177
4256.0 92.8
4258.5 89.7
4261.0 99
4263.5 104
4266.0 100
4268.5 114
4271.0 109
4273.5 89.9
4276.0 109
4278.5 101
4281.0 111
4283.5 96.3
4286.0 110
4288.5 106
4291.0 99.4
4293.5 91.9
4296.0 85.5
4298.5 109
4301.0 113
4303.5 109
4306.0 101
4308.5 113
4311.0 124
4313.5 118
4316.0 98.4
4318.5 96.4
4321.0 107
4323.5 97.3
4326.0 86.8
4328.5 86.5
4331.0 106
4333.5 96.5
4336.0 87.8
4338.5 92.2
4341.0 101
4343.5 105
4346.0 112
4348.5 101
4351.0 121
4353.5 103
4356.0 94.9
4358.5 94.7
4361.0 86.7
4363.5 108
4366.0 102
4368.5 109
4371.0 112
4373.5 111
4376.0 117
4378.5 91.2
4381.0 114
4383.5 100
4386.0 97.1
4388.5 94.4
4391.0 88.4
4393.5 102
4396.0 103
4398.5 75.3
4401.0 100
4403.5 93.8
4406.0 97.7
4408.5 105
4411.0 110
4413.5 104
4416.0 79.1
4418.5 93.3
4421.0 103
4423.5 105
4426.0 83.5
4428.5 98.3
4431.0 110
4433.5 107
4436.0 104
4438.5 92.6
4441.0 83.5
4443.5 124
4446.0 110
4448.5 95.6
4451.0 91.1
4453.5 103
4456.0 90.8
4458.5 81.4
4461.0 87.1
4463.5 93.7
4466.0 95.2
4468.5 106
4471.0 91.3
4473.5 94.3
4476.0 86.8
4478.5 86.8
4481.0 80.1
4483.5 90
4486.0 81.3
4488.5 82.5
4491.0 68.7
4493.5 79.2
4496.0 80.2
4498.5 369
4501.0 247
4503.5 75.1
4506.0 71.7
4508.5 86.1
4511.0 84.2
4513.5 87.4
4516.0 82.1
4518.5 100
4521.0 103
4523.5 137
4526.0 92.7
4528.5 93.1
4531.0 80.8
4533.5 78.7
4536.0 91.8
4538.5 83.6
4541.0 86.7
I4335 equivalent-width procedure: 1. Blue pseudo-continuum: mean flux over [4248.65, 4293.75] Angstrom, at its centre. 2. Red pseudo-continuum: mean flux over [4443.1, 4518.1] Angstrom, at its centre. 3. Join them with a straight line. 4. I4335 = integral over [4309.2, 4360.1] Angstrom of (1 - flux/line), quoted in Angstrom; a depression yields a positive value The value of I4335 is 4.0 Angstrom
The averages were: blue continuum 113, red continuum 103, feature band 101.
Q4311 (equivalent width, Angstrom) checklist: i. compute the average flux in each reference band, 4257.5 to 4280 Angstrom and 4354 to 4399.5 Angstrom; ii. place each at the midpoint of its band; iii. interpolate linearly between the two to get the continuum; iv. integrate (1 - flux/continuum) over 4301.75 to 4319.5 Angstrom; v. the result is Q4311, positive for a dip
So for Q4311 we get -1.3 Angstrom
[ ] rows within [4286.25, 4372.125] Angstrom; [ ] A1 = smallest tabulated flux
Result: 85.5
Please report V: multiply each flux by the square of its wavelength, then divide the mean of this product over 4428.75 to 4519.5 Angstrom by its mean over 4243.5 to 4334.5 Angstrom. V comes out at 1.0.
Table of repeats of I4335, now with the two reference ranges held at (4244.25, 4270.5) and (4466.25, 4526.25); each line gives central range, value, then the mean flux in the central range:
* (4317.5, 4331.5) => 2.32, 96.2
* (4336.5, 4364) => 3.08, 101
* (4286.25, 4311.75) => 2.51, 105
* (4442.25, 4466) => 2.53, 97.3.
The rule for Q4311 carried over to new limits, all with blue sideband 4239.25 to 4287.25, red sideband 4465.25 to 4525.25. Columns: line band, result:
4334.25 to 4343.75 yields 1.22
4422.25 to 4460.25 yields 3.30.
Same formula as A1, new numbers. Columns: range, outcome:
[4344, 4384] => 86.7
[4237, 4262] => 86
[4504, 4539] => 71.7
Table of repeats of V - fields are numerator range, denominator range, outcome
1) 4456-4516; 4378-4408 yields 1.12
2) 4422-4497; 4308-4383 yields 0.95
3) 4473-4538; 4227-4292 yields 1.06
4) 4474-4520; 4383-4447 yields 1.13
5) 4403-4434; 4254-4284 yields 1.03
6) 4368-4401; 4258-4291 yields 1.03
